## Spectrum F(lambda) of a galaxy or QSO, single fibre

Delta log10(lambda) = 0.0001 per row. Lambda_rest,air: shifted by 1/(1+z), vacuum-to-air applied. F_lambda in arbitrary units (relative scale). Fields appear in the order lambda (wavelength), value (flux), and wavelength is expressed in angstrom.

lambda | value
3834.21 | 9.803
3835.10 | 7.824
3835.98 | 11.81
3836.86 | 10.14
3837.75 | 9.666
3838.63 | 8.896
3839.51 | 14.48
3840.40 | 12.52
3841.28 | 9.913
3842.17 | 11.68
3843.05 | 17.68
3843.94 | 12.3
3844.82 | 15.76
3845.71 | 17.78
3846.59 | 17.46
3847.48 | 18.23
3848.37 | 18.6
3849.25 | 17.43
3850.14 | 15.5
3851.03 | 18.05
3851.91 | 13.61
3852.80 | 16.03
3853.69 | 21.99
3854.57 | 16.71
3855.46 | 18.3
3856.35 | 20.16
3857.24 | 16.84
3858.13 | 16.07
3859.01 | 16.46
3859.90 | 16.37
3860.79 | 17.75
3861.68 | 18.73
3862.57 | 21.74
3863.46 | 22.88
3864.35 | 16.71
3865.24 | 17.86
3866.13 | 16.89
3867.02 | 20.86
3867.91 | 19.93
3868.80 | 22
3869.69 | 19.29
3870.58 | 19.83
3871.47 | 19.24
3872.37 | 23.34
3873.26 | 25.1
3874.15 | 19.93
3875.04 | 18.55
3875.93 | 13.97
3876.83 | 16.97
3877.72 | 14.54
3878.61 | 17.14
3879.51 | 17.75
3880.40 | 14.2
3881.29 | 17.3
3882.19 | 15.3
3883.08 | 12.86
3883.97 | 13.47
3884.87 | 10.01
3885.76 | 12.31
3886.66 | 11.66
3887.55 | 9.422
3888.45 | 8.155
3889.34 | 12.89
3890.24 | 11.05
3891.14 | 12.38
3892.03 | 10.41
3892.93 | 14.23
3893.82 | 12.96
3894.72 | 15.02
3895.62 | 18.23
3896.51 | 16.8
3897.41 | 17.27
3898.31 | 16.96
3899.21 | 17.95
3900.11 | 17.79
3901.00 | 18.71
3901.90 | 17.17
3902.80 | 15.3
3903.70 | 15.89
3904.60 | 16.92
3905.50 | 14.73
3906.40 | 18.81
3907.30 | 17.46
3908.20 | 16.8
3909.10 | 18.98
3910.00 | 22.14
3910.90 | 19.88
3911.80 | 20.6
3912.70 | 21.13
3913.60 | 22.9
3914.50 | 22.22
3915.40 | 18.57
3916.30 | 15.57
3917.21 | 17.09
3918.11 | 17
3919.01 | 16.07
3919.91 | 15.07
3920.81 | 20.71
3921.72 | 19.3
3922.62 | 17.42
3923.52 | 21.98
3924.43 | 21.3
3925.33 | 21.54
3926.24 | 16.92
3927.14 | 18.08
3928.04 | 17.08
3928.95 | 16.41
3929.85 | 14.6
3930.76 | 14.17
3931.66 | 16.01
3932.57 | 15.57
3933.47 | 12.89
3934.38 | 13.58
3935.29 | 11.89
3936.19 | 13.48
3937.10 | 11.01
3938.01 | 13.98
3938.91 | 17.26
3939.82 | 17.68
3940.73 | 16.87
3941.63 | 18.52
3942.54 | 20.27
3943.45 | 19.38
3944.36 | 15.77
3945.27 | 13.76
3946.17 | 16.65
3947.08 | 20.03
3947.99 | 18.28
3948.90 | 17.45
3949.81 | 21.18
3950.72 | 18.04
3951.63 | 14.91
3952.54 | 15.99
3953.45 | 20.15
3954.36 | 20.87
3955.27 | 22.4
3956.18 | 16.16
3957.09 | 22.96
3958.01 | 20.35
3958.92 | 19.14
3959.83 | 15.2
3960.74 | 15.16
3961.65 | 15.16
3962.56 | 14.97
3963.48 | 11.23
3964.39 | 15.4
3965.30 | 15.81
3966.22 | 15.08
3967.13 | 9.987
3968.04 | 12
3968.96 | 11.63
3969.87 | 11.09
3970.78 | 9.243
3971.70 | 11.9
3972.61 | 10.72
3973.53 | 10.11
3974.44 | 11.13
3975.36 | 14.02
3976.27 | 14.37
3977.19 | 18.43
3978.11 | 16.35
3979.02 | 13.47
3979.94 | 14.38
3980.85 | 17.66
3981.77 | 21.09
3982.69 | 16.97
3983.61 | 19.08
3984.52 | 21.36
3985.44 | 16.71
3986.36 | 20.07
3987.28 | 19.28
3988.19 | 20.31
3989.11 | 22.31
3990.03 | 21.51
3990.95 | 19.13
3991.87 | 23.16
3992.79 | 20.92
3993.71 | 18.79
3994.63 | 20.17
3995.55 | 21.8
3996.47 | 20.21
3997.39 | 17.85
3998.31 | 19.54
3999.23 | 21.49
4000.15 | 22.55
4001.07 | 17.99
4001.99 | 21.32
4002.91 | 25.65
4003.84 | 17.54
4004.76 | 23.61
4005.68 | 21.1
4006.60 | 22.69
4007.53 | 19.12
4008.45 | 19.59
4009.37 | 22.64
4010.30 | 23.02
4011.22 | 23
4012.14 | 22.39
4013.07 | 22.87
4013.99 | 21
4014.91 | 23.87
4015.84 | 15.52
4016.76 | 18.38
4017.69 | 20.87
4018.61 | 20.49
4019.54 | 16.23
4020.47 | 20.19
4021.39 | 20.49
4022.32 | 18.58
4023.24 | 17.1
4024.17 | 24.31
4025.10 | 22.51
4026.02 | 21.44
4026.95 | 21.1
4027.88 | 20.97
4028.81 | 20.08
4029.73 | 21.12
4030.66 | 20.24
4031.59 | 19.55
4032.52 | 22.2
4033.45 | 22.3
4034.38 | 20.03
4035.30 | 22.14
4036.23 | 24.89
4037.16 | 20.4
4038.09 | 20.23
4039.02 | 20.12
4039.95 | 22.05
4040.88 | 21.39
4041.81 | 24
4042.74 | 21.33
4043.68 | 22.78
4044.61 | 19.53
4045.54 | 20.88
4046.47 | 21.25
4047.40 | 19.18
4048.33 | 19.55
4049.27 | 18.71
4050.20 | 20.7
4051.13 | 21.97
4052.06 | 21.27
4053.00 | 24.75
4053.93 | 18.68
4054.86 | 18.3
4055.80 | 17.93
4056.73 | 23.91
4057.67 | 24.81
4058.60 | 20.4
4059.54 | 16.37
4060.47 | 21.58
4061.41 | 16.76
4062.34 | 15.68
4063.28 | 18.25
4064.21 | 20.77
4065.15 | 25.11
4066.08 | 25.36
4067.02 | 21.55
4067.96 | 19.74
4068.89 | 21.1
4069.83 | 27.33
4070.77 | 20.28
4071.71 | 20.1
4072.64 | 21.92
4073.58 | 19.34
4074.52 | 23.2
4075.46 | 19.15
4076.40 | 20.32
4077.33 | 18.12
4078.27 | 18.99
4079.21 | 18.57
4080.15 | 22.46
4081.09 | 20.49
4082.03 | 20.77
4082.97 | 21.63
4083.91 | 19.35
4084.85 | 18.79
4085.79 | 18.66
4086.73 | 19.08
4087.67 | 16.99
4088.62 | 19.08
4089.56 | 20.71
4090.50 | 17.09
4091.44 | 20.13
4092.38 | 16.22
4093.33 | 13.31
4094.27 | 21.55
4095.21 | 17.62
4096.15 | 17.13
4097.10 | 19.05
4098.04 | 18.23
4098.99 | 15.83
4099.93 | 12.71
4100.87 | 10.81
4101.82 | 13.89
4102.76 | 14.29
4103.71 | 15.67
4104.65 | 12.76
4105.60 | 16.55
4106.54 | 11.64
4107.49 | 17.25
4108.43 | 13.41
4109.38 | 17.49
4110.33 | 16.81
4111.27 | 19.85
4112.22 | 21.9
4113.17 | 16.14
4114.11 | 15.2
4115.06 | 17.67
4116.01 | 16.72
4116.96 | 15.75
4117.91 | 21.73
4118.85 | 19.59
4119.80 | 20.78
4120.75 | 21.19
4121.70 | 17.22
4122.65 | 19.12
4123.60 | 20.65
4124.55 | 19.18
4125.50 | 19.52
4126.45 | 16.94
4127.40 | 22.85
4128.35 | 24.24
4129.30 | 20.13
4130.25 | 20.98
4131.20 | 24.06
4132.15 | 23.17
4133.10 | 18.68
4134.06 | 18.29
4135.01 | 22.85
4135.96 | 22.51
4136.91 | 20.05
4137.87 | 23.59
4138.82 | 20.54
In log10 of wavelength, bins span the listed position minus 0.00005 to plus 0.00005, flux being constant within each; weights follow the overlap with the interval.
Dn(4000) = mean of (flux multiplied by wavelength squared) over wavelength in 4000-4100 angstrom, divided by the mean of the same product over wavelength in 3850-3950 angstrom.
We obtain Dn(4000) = 1.29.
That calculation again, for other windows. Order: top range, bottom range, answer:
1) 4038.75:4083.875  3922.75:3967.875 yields 1.31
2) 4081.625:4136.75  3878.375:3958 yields 1.21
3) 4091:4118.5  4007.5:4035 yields 0.83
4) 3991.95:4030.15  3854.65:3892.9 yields 1.35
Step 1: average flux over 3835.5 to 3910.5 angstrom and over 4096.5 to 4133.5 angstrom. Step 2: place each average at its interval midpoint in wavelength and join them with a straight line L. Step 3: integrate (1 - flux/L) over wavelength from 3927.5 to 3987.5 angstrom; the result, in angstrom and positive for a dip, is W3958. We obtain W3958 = 3.1 angstrom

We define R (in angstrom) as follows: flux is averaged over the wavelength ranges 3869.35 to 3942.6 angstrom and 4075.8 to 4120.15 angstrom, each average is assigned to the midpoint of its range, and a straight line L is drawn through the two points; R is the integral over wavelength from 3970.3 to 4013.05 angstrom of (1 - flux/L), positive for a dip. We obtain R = -4.52 angstrom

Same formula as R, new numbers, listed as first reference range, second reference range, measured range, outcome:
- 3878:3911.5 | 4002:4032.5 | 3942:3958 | -0.6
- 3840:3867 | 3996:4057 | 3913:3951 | 3.1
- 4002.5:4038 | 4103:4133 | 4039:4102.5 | 0.1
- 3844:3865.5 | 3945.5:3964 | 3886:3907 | 3.4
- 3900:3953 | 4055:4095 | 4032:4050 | -1.6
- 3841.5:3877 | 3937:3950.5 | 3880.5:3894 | 4.2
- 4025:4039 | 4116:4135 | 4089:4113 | 4.7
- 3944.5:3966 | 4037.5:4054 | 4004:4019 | -1.2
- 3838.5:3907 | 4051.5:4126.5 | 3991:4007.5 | -2.8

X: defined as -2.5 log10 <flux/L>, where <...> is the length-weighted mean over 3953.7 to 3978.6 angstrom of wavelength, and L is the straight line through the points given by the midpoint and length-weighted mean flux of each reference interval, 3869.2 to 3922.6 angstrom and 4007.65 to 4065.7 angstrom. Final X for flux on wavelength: 0.25 mag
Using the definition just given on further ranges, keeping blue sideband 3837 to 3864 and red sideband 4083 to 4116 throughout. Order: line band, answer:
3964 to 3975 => 0.35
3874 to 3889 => 0.15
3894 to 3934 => -0.08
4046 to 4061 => -0.22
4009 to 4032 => -0.23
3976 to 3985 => -0.05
